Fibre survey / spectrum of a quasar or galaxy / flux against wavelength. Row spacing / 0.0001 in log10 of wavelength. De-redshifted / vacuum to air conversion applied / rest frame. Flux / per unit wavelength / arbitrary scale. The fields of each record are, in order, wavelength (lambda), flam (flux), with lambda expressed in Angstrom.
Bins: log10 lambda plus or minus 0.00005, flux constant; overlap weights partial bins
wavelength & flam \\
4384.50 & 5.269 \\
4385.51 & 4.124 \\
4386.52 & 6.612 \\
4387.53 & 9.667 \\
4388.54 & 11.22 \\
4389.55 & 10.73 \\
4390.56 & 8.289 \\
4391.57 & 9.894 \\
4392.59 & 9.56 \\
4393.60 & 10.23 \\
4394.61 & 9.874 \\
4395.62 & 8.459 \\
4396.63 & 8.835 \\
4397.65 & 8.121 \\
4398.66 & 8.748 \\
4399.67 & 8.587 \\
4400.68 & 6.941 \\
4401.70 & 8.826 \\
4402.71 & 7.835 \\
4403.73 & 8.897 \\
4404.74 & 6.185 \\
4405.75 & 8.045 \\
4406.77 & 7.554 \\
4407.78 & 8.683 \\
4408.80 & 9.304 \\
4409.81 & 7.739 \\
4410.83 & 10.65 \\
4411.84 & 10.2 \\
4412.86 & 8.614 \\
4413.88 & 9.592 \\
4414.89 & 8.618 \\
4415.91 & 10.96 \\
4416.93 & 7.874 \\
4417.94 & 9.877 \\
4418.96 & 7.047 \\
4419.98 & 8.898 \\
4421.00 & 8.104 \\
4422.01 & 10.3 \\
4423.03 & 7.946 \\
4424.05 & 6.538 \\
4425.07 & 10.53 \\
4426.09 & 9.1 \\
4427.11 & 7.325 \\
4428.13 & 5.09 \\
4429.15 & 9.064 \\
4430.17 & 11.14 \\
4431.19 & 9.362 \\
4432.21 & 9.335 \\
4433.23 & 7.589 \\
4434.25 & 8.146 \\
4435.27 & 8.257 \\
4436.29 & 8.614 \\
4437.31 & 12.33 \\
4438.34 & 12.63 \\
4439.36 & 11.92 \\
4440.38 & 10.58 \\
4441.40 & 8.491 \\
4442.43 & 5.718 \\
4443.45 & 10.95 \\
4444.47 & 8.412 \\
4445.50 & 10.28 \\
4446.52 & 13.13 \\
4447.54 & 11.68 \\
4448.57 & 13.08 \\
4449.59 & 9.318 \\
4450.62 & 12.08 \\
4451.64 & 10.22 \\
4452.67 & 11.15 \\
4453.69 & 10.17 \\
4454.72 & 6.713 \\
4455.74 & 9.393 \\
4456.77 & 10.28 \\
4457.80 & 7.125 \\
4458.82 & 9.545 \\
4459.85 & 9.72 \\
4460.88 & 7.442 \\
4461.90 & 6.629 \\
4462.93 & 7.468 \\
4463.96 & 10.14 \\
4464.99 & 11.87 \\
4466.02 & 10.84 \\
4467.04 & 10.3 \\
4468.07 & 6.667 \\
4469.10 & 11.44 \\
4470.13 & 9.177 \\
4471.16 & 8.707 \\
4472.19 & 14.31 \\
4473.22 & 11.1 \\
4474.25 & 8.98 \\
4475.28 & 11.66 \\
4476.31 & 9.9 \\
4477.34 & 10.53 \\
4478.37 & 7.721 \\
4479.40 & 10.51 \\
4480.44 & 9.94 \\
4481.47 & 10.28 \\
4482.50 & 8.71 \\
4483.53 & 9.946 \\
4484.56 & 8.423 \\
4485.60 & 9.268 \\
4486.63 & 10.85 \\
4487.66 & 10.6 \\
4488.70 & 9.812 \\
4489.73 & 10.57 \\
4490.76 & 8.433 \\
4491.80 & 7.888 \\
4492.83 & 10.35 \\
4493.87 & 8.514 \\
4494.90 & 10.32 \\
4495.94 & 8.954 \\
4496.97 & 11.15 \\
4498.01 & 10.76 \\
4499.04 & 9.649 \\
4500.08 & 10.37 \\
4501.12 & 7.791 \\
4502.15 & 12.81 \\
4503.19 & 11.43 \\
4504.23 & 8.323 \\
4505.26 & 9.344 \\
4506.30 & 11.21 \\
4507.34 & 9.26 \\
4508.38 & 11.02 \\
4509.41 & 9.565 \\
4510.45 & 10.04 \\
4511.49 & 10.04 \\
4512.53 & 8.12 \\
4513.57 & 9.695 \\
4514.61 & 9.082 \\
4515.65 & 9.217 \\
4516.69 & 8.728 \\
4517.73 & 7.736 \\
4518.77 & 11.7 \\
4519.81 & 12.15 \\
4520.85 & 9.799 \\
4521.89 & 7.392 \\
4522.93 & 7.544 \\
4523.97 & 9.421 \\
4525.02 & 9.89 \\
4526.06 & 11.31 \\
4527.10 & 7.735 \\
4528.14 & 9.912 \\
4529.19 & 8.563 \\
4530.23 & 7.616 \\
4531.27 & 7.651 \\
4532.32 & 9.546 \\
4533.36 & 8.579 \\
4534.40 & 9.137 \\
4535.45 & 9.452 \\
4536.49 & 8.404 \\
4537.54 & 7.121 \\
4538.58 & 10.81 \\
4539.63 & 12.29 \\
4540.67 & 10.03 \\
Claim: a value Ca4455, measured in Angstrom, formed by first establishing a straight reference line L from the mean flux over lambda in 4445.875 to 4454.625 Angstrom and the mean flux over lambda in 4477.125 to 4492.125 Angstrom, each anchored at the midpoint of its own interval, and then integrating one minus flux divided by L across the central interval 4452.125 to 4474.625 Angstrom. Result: 2.1 Angstrom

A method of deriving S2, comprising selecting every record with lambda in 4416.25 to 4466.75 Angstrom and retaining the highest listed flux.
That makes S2 13.13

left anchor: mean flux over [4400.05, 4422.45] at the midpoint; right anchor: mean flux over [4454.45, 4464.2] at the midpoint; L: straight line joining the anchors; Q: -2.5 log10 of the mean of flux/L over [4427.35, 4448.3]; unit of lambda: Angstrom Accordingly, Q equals -0.13 mag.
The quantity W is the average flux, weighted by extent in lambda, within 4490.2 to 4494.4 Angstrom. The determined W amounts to 8.83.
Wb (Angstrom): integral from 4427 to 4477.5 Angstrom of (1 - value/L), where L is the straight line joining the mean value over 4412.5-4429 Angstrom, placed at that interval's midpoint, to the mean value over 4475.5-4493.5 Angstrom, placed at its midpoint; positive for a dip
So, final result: -3.6 Angstrom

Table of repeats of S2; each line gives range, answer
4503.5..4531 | 12.15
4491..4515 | 12.81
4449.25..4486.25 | 14.31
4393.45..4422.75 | 10.96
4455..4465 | 11.87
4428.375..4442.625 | 12.63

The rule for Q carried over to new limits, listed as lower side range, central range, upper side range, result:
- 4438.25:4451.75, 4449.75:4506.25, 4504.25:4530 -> 0.03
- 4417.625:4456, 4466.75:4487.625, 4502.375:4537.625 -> -0.06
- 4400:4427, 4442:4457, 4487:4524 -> -0.13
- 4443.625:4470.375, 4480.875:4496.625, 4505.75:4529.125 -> 0.01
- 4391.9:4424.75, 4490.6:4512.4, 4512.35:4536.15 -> -0.09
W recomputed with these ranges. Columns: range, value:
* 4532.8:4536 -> 9.07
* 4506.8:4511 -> 9.98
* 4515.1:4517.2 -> 8.97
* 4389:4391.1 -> 9.56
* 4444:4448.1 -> 10.9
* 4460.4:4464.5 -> 7.95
